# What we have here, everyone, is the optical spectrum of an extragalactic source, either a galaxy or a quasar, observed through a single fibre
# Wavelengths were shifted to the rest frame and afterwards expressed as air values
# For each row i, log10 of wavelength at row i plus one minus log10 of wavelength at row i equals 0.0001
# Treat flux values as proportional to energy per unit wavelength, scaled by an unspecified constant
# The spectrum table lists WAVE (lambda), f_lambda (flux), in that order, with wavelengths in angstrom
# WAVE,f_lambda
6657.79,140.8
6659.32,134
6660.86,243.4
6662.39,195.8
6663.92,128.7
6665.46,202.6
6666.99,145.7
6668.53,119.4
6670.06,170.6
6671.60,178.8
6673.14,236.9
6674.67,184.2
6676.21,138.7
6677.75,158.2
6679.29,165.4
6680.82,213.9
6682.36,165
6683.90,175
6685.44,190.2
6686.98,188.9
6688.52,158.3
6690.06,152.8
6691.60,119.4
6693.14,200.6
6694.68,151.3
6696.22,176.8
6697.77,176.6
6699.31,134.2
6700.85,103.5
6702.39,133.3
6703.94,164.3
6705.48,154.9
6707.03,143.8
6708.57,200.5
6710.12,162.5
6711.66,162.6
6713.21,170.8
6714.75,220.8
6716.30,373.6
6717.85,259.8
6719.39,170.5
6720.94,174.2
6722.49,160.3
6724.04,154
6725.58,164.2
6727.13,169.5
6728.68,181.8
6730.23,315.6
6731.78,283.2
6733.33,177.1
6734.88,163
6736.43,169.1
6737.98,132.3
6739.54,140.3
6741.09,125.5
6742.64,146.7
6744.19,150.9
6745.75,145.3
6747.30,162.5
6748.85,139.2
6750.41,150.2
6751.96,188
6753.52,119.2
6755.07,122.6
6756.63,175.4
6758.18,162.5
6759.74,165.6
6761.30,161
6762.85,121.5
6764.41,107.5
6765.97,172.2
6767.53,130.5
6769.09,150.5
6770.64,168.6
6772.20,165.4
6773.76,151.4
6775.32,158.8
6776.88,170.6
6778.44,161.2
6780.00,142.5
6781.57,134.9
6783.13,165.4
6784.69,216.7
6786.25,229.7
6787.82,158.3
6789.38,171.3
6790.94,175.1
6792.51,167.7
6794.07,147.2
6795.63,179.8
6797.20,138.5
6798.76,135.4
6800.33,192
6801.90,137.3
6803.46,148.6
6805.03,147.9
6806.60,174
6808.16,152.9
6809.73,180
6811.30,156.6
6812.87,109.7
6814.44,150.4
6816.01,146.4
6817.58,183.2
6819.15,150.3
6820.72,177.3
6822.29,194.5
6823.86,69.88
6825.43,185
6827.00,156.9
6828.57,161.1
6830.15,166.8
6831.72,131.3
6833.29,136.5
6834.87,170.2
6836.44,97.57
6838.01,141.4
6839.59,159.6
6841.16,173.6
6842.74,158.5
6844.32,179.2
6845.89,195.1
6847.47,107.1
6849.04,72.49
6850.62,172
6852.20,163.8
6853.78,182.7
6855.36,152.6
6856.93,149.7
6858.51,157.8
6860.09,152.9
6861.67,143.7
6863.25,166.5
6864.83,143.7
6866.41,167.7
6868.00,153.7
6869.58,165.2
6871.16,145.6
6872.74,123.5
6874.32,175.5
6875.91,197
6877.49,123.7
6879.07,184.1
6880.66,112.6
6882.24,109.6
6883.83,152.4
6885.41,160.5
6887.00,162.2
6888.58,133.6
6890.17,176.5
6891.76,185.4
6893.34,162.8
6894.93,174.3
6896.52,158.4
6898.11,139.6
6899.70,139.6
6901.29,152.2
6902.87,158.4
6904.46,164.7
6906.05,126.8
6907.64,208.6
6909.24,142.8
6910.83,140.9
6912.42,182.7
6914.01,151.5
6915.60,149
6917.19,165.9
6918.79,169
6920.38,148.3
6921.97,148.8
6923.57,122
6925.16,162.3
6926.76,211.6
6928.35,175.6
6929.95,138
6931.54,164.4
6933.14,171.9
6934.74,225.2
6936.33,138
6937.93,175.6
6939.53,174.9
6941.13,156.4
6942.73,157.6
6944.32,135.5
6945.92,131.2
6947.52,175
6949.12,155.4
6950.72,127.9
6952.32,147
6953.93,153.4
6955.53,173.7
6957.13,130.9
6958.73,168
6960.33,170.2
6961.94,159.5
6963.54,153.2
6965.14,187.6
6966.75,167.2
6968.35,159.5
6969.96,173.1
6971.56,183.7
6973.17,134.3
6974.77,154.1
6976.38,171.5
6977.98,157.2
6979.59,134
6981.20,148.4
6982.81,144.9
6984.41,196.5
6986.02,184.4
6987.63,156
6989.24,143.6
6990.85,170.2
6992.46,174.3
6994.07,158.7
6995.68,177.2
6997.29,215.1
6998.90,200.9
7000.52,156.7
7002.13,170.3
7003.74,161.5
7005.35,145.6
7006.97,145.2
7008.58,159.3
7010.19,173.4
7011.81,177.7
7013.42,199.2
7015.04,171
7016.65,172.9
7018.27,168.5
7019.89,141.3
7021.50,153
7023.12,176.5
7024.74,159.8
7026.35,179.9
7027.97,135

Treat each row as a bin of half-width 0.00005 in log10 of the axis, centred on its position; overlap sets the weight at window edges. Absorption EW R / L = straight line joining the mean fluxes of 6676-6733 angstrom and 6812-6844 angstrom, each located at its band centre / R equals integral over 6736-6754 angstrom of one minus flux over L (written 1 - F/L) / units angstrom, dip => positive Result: 2.5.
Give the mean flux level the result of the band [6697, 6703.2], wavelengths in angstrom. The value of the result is 137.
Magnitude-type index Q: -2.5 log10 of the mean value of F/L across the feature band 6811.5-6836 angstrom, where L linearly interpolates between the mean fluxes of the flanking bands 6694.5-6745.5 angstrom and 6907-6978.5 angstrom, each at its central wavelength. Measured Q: 0.12 mag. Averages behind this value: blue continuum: 178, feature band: 152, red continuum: 161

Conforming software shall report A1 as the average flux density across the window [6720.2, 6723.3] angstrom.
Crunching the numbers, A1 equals 167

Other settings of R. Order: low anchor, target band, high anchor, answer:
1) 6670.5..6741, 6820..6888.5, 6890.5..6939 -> 6.0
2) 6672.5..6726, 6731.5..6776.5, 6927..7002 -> 5.0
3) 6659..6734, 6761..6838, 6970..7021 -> 8.4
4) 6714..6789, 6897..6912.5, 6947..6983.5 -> 0.7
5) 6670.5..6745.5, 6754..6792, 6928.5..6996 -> 2.8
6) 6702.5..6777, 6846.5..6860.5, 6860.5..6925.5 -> 1.1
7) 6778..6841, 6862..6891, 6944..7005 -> 1.2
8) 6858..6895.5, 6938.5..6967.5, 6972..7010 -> 0.7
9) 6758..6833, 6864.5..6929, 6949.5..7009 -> 1.4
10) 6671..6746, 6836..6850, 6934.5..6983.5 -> 1.9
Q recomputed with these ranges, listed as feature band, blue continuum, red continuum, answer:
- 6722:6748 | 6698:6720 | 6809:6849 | 0.018 mag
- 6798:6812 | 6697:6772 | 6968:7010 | 0.060 mag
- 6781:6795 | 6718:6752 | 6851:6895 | -0.055 mag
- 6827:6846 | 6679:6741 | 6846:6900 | 0.027 mag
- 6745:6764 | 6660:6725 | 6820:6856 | 0.106 mag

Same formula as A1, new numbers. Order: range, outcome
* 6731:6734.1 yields 230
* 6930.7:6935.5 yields 186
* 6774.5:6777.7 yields 165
